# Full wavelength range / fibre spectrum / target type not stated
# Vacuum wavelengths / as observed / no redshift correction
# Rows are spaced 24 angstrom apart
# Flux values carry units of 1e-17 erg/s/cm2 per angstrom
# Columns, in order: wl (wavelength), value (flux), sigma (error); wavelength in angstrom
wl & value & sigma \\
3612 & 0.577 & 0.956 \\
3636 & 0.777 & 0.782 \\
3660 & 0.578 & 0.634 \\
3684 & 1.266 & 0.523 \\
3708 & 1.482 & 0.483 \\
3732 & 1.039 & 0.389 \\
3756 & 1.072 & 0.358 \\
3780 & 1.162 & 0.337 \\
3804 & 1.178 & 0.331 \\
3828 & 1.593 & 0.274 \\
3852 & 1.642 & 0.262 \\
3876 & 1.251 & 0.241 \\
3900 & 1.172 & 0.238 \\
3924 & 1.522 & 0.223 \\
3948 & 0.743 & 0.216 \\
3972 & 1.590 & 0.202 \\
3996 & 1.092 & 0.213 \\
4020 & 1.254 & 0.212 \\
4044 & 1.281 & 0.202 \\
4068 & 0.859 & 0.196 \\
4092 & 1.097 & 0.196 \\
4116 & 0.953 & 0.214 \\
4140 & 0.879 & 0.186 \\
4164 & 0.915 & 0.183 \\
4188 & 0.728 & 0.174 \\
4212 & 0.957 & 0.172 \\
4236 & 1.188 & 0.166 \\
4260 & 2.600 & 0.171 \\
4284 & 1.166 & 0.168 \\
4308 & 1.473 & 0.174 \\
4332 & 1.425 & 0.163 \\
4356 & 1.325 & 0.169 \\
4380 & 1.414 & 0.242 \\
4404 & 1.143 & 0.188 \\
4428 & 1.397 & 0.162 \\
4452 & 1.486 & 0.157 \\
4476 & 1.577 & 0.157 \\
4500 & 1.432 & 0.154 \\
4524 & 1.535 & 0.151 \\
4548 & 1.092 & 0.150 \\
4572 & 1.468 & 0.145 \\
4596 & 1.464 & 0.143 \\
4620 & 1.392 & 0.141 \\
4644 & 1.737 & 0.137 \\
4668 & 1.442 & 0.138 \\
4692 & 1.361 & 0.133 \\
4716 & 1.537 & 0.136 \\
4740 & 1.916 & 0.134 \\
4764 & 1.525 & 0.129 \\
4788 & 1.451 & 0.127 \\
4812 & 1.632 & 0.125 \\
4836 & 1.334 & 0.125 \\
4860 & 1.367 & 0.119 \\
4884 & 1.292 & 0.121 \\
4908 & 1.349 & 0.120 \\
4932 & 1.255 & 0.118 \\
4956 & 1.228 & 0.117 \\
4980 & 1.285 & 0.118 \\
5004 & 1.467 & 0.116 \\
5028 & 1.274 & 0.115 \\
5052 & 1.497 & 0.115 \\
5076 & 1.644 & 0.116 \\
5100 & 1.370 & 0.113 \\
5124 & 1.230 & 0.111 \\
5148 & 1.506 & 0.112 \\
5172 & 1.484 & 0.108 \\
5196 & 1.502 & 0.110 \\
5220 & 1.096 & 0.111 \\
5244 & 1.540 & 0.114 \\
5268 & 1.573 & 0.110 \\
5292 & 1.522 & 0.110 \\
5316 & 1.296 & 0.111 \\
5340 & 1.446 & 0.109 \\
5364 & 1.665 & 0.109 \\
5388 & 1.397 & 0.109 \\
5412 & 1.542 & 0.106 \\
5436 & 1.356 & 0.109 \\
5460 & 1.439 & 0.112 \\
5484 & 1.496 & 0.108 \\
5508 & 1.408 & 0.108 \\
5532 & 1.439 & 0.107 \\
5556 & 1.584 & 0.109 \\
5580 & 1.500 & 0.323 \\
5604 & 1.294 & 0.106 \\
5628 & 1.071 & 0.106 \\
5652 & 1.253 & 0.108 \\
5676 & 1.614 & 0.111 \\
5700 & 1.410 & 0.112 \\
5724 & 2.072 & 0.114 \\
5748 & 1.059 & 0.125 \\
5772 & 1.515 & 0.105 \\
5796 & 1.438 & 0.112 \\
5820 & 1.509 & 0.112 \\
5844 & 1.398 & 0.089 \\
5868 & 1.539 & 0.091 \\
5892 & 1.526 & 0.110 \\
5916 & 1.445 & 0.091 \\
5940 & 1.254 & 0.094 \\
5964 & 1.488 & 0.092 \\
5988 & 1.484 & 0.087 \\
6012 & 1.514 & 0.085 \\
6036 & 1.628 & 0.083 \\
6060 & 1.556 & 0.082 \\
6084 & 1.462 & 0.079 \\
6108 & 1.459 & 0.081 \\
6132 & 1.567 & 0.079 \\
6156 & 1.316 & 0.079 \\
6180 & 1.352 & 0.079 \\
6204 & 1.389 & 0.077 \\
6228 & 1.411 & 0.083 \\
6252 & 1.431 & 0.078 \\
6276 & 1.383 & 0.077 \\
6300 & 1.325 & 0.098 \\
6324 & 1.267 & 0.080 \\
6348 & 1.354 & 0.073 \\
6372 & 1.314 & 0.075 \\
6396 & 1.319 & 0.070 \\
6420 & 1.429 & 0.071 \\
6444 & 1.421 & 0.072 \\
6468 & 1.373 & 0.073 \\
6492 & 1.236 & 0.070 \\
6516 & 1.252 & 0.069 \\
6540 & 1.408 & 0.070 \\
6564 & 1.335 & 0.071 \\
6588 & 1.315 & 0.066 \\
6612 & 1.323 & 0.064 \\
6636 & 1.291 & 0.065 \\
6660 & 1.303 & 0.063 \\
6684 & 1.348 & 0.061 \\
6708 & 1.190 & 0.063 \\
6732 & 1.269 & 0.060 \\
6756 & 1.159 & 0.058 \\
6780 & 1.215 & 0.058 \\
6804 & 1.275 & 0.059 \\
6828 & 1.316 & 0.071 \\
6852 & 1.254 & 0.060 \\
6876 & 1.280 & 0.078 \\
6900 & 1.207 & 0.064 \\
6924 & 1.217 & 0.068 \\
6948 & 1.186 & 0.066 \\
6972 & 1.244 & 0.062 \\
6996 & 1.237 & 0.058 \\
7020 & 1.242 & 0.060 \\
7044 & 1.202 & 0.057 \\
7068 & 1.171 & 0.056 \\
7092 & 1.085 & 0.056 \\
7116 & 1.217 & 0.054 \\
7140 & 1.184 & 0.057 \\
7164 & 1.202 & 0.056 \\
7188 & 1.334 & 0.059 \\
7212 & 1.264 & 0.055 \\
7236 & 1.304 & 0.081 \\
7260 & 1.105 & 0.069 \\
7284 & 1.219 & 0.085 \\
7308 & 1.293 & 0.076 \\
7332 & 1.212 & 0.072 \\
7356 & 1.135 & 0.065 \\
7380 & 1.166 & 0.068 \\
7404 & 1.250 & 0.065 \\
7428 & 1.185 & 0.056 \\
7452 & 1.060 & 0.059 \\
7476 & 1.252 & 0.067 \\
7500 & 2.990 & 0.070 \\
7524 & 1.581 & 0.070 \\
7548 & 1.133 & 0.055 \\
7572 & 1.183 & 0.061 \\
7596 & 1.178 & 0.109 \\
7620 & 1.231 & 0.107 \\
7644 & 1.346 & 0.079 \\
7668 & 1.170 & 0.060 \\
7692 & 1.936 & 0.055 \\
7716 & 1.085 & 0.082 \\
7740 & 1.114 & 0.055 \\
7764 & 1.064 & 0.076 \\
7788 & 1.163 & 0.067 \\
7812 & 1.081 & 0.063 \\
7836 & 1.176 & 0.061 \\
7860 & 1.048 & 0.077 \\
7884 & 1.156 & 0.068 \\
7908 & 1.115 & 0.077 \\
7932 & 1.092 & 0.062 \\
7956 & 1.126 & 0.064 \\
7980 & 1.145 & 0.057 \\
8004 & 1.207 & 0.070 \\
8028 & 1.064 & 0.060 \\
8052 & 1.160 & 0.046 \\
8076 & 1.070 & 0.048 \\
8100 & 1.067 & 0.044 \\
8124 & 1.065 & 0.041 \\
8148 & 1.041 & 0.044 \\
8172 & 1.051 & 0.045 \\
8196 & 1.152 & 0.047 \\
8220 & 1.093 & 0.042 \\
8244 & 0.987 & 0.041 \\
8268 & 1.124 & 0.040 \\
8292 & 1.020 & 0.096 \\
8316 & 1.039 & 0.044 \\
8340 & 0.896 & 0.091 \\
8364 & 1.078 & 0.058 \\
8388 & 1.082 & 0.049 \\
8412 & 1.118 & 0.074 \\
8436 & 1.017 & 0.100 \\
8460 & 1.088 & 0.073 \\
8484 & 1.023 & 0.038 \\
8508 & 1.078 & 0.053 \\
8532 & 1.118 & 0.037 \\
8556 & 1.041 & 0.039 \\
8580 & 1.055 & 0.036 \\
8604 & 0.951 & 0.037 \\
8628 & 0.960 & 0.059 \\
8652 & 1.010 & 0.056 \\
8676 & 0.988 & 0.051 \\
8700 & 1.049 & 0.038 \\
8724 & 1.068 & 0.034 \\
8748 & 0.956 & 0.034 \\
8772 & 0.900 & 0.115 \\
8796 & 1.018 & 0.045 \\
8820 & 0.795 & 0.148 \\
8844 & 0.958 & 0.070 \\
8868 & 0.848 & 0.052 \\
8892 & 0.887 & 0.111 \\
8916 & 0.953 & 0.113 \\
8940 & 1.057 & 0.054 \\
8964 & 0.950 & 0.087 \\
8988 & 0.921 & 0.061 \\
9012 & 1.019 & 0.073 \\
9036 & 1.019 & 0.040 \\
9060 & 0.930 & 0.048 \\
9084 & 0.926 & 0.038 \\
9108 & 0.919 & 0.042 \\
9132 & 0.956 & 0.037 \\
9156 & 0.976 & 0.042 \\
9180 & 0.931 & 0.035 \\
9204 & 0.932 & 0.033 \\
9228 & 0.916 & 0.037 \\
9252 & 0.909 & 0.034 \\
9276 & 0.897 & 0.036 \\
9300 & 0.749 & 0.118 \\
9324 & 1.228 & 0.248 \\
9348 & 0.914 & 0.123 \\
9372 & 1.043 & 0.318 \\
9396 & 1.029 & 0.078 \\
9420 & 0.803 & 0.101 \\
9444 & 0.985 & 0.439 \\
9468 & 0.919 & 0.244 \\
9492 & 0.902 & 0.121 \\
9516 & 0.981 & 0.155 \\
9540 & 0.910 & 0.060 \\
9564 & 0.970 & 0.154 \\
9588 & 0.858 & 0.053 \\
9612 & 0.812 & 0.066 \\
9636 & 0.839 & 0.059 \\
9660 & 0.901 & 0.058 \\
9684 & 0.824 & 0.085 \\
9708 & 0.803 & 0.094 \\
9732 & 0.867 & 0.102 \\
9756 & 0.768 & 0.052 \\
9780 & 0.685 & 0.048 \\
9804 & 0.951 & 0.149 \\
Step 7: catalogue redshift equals 0.14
